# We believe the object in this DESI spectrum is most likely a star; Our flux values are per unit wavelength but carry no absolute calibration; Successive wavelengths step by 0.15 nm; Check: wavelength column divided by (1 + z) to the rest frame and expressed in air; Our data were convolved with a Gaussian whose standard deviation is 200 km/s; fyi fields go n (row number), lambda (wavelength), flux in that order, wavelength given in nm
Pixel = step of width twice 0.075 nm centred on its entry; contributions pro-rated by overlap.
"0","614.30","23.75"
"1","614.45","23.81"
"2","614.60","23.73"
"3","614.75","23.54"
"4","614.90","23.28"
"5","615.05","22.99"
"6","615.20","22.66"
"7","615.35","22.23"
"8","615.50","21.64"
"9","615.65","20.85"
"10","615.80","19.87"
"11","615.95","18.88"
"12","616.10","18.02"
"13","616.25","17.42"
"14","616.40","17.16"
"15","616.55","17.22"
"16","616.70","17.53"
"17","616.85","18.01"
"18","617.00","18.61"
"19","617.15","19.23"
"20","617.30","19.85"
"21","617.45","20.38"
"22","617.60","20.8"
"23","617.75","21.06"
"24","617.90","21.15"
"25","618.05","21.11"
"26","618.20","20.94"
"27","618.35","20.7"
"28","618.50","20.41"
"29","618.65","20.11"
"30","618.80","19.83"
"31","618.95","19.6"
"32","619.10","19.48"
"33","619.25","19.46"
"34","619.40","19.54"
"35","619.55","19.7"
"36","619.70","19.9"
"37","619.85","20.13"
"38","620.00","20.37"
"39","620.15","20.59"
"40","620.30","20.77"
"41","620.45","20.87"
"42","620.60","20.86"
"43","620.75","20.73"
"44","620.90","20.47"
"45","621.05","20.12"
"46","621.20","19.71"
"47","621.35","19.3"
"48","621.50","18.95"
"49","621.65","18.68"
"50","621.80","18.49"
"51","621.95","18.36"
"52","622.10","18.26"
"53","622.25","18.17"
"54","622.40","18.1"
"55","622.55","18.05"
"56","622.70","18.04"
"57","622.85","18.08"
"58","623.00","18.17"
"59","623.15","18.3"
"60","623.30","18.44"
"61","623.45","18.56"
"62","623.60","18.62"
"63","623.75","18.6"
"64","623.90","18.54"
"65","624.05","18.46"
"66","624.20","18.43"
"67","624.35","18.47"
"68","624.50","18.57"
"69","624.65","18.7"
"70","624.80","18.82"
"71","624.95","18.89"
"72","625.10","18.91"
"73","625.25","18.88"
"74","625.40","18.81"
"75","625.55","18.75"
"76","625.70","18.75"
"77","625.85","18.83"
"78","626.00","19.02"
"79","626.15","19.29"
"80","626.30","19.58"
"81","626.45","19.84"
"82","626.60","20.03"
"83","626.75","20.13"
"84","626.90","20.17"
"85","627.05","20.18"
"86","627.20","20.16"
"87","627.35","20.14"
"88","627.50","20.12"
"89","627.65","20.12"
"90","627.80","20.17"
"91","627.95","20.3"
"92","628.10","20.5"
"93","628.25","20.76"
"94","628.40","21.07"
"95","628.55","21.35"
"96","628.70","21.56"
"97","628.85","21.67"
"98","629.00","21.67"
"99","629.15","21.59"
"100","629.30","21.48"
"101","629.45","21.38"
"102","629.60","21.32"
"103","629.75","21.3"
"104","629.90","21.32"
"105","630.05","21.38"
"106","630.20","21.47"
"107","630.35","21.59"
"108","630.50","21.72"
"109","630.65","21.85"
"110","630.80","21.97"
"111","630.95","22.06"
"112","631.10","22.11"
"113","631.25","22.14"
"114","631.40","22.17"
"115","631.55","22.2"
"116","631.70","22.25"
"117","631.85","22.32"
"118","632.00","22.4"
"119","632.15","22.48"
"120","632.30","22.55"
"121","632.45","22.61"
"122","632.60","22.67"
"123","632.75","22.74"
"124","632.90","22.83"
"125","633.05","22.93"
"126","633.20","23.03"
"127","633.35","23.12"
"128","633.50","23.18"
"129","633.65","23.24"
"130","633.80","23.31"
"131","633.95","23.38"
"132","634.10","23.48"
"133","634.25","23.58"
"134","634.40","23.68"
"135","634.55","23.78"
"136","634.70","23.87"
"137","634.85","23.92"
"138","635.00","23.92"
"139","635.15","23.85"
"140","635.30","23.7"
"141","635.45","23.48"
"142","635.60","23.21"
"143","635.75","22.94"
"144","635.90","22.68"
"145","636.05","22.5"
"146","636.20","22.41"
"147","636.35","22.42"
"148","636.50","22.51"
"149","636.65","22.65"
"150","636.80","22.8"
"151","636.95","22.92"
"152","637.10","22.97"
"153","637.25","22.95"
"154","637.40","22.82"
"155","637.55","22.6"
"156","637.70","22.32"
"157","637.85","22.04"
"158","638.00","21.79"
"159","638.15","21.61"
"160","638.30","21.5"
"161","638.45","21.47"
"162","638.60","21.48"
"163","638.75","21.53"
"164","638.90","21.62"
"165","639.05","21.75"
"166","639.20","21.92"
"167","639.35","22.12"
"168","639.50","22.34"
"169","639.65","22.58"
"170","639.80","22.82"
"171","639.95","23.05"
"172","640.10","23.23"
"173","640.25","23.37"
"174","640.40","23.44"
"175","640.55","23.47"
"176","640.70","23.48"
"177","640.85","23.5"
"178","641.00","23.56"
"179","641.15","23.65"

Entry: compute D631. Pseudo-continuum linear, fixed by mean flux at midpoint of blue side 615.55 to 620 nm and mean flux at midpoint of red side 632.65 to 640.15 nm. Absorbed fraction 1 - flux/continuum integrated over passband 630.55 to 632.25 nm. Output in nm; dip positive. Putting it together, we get -0.02 nm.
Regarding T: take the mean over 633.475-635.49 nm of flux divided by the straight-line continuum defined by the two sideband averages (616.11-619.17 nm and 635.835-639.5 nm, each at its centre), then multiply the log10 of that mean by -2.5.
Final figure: -0.09 mag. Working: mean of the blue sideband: 19.5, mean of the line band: 23.6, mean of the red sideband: 22.2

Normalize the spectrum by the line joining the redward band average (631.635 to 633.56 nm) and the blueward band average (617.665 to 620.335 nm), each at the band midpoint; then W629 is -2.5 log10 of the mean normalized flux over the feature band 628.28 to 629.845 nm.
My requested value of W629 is 0.03 mag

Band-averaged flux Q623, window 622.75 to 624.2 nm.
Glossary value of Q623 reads 18.4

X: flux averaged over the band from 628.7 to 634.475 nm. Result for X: 22.3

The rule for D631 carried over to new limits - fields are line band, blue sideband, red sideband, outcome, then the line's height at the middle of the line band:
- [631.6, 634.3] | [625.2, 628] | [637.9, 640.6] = -0.25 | 21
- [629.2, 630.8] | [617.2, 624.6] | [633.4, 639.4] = -0.01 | 21.4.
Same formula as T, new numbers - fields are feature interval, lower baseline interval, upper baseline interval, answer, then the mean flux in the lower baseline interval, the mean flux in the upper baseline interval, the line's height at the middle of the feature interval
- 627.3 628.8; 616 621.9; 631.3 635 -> 0.06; 19.7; 23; 21.8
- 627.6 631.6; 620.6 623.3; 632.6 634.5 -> 0.02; 18.9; 23.2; 21.7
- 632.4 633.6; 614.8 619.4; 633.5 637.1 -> 0.00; 20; 23.2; 22.8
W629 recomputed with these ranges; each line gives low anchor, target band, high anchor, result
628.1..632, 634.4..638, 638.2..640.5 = -0.04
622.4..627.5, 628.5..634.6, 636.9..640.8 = -0.09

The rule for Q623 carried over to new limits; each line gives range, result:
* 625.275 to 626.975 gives 19.4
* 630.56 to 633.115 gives 22.4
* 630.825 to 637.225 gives 22.9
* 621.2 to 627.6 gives 18.9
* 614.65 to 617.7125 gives 20.1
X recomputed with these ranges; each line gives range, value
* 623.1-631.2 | 20.1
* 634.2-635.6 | 23.7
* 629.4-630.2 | 21.4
